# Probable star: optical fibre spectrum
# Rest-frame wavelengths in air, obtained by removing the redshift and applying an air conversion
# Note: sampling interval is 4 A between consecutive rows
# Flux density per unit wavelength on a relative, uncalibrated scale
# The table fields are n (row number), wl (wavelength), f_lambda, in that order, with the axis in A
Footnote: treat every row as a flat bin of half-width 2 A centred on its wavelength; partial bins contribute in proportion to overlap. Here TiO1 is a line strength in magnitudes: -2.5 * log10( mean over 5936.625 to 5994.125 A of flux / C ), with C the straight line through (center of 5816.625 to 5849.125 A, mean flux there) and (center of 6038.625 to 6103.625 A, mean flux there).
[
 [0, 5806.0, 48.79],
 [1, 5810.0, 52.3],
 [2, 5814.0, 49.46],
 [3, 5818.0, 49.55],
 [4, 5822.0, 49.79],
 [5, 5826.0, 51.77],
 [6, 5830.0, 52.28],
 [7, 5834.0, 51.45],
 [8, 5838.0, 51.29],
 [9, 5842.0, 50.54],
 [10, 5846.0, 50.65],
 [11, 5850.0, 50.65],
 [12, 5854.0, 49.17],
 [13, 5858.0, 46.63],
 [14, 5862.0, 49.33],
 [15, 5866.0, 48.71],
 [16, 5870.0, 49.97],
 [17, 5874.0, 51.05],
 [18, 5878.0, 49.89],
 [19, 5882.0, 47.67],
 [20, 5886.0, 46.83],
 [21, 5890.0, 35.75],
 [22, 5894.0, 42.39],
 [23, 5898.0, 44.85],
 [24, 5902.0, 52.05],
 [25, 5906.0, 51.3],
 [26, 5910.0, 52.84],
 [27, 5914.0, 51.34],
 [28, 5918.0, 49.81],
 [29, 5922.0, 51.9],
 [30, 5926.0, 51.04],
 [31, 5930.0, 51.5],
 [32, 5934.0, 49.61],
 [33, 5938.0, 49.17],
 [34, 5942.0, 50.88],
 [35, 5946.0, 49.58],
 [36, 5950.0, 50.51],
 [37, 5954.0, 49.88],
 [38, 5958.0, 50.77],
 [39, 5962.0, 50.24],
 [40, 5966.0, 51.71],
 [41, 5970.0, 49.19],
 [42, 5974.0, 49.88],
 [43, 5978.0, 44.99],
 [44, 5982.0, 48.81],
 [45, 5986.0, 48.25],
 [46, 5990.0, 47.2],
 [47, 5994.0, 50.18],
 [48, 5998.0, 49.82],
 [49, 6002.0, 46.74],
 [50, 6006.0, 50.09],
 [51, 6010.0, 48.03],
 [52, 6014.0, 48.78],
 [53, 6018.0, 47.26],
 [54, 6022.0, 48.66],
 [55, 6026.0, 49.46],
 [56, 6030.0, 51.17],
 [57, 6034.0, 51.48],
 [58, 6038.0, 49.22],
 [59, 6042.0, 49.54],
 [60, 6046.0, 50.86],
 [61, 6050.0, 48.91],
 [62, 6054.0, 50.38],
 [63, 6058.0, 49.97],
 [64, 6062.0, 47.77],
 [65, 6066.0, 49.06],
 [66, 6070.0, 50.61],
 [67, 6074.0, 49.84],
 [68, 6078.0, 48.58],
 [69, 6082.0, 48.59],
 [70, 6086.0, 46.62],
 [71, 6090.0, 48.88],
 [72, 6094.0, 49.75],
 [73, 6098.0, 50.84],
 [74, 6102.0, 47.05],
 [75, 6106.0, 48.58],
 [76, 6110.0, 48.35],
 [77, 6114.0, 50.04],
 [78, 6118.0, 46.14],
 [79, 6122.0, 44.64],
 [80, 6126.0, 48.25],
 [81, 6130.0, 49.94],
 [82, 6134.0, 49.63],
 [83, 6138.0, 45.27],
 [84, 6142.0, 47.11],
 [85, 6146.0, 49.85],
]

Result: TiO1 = 0.01 mag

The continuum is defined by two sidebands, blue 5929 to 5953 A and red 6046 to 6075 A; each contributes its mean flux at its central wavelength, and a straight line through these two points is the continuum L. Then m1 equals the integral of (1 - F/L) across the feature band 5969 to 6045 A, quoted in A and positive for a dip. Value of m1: 1.4 A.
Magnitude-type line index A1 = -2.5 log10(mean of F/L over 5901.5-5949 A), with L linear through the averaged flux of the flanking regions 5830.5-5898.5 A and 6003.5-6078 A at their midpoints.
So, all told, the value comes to -0.05 mag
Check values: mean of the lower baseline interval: 48.2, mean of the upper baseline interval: 49.5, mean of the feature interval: 50.9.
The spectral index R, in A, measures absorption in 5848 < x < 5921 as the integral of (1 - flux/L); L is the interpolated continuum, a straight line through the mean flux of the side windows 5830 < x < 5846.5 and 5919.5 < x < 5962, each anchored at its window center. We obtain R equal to 3.5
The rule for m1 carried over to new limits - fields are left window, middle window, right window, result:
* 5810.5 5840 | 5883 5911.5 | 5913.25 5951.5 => 2.3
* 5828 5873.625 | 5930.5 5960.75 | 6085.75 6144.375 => -0.5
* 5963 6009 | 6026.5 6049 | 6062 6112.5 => -0.7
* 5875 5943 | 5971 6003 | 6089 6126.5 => 0.2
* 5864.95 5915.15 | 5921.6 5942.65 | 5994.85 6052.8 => -0.9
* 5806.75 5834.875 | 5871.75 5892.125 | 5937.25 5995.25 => 1.6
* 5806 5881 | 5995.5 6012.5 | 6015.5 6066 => 0.3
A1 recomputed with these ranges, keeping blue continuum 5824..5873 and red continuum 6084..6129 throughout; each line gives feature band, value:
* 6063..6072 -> -0.025 mag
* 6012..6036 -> -0.015 mag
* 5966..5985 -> 0.014 mag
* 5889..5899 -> 0.209 mag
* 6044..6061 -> -0.029 mag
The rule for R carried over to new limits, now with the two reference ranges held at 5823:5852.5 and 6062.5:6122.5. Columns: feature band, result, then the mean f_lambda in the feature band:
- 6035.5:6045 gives -0.10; 49.6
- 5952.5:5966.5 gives -0.18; 50.6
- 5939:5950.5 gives -0.03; 50.2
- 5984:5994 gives 0.28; 48.2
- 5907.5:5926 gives -0.39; 51.4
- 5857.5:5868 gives 0.50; 48.5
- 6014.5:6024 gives 0.24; 48.1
